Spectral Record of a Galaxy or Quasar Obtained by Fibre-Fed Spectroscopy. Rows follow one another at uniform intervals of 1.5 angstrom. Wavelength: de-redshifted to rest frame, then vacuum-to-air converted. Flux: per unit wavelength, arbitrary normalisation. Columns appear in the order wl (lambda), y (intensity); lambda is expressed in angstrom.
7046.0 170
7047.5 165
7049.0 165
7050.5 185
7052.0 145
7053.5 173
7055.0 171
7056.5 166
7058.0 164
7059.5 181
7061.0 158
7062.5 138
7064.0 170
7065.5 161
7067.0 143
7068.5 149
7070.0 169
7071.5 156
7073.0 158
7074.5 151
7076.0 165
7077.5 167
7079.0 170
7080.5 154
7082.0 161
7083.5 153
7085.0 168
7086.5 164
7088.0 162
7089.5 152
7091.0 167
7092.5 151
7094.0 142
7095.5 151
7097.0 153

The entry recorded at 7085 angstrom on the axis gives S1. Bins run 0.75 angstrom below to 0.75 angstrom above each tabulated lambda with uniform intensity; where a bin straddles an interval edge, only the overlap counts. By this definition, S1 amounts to 168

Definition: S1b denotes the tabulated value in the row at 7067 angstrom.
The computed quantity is 143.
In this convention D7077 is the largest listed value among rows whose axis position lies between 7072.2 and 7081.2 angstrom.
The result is 170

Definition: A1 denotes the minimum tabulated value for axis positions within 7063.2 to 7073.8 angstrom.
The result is 143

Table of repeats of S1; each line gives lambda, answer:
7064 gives 170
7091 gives 167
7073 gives 158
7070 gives 169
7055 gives 171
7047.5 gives 165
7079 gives 170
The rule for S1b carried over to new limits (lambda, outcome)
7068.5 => 149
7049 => 165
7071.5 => 156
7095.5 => 151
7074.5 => 151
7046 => 170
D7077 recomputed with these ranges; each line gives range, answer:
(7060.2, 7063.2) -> 158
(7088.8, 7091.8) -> 167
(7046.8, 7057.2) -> 185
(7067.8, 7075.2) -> 169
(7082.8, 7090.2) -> 168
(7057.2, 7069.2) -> 181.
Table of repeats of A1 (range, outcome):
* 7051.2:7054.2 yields 145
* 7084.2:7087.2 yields 164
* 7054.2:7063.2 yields 138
